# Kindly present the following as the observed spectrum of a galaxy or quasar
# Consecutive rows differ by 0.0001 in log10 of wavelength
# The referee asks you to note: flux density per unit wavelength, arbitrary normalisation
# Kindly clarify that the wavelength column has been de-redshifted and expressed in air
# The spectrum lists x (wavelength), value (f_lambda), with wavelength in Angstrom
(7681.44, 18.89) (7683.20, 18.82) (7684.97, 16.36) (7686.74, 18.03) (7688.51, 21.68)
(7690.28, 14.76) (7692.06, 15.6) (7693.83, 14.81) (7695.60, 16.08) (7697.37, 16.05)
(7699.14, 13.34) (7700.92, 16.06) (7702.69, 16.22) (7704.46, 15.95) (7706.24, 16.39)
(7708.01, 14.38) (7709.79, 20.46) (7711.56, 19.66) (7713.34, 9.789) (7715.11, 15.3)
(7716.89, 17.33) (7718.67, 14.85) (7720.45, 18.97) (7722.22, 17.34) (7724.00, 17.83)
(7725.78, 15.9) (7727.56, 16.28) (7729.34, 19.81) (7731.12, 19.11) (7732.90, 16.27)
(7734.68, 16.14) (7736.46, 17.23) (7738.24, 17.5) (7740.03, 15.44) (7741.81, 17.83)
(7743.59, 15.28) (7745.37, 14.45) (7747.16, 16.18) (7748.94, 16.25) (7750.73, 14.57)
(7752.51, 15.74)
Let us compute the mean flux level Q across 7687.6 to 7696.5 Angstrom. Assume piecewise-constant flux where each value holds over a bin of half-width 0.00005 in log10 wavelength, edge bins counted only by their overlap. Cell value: 16.6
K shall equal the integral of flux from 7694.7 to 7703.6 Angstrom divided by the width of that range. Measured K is 15.6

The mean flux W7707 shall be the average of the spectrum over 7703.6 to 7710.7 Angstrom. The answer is 16.8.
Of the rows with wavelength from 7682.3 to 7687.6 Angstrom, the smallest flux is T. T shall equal 16.36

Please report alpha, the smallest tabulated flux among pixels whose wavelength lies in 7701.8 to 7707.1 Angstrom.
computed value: 15.95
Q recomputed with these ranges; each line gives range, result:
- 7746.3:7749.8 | 16.2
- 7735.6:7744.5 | 16.7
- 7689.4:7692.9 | 15.1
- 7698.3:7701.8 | 14.7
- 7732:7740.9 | 16.5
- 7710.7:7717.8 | 15.5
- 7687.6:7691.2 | 18.2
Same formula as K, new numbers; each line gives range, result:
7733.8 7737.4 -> 16.7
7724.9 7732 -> 17.8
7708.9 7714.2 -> 16.7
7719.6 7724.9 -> 18.1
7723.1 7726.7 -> 16.8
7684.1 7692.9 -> 17.3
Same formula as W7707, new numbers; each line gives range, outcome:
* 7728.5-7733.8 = 18.4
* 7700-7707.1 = 16.1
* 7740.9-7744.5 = 16.6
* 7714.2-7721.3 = 16.6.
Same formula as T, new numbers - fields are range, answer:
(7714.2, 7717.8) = 15.3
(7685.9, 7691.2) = 14.76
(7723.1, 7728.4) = 15.9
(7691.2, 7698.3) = 14.81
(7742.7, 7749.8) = 14.45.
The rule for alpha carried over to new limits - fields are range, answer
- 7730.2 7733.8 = 16.27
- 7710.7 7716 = 9.789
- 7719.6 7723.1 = 17.34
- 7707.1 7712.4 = 14.38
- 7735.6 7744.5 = 15.28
